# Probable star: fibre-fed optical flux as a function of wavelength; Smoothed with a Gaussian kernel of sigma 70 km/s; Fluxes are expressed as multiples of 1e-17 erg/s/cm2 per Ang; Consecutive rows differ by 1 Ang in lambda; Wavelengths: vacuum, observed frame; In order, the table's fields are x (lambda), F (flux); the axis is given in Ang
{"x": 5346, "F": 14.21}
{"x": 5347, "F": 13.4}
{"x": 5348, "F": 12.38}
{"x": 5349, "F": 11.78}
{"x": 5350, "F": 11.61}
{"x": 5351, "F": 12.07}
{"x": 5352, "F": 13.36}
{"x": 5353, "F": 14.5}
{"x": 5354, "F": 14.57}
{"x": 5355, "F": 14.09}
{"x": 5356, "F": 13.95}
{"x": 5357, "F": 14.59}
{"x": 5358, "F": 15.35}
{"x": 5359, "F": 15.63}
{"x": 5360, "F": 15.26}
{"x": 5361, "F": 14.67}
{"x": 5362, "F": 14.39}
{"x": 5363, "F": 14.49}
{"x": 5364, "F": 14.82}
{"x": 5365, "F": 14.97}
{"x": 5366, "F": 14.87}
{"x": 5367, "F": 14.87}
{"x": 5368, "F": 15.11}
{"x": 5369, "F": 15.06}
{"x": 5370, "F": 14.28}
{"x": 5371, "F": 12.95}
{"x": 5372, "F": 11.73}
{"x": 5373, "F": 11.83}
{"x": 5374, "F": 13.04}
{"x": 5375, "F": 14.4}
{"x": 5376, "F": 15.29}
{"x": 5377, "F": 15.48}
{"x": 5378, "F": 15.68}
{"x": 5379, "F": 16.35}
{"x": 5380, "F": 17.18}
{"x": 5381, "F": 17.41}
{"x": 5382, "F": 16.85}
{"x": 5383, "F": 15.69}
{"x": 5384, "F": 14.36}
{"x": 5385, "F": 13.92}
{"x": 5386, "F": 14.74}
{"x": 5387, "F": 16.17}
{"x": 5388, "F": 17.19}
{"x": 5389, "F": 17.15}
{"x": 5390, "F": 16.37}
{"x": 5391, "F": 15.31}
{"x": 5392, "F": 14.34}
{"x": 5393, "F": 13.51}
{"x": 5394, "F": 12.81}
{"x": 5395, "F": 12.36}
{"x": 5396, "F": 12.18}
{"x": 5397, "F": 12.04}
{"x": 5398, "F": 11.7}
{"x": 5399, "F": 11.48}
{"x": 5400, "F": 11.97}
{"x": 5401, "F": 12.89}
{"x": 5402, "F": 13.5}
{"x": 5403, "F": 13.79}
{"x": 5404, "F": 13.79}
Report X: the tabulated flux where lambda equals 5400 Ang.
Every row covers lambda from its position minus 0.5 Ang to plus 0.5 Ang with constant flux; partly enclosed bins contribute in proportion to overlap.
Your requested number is 11.97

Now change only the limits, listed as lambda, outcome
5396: 12.18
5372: 11.73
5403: 13.79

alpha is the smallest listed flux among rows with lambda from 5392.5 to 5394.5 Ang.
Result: 12.81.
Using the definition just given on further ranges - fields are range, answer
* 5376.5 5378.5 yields 15.48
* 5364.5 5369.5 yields 14.87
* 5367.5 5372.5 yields 11.73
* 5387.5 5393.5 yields 13.51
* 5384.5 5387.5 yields 13.92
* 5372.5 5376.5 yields 11.83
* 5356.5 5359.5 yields 14.59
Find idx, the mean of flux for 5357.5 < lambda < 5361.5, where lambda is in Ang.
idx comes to 15.2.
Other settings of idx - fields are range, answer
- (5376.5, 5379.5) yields 15.8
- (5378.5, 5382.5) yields 16.9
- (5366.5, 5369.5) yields 15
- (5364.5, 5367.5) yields 14.9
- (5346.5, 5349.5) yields 12.5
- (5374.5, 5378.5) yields 15.2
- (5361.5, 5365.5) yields 14.7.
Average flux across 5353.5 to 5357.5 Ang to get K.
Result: 14.3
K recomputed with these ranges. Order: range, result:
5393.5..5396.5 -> 12.5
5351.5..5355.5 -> 14.1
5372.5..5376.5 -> 13.6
